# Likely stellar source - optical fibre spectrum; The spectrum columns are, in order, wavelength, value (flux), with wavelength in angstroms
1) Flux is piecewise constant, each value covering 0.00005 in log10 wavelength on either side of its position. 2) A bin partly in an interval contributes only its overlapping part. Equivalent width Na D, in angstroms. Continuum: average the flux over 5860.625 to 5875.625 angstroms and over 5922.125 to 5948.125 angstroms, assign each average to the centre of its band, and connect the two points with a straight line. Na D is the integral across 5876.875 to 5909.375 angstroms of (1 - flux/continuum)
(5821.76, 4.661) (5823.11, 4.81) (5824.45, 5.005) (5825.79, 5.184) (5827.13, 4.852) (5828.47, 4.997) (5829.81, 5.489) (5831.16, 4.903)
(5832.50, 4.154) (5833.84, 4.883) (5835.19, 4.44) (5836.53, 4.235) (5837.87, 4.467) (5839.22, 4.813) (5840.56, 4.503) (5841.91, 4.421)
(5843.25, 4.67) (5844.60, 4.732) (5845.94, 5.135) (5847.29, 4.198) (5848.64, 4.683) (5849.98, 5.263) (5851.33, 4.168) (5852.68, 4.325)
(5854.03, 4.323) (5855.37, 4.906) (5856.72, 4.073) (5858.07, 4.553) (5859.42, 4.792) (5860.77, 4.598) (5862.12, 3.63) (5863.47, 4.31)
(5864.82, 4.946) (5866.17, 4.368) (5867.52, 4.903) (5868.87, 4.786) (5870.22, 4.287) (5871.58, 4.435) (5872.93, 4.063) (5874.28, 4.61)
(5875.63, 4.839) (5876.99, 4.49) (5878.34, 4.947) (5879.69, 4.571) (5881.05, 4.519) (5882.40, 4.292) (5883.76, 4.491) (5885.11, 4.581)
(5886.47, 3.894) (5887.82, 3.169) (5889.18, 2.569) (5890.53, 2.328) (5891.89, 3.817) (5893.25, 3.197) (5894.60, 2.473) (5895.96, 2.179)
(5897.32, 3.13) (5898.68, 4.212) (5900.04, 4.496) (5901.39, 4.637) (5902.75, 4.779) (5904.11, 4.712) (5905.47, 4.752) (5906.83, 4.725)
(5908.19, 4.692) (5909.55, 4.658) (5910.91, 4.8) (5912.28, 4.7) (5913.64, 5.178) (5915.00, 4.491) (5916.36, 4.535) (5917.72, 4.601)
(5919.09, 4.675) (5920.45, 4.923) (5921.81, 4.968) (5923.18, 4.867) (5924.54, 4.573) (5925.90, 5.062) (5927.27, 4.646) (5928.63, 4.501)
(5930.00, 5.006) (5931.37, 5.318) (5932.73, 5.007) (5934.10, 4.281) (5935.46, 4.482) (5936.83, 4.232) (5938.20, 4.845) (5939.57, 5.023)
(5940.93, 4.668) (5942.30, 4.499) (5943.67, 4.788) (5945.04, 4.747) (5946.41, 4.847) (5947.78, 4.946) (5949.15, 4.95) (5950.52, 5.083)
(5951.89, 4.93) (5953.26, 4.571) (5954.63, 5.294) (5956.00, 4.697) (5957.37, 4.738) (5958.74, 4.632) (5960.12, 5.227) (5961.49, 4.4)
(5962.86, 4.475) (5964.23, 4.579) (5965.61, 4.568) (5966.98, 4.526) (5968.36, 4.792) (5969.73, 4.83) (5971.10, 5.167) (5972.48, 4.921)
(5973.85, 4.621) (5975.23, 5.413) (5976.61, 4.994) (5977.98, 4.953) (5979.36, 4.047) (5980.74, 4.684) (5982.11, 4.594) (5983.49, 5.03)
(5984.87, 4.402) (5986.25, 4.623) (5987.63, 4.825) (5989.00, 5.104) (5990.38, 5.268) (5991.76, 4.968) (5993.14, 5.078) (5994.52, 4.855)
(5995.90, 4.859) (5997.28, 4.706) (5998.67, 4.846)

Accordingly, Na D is 4.2 angstroms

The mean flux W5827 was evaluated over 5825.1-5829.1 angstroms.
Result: 5.02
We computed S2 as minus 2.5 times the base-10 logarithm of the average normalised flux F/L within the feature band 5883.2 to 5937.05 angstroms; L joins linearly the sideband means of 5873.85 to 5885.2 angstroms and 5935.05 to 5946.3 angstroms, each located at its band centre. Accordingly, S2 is 0.08 mag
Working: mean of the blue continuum 4.59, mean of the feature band 4.31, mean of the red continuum 4.67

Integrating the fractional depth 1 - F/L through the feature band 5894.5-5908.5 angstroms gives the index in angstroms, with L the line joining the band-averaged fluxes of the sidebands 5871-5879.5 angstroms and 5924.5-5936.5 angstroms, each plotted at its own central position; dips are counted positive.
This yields 1.6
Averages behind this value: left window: 4.57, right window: 4.76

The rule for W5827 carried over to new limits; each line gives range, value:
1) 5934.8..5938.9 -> 4.51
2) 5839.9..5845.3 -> 4.59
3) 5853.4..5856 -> 4.63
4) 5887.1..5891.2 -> 2.71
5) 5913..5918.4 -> 4.7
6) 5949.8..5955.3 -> 4.97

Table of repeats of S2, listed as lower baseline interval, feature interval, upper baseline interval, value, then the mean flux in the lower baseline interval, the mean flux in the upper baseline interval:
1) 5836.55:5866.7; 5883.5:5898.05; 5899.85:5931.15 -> 0.40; 4.53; 4.75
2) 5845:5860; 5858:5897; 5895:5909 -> 0.08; 4.59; 4.2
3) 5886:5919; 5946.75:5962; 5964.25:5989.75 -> -0.07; 4.04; 4.78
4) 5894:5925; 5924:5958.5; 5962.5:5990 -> -0.05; 4.43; 4.77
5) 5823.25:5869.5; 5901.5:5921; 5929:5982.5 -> 0.00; 4.64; 4.78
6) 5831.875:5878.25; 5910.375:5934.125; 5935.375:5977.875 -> -0.02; 4.54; 4.8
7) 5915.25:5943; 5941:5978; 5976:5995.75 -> -0.01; 4.73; 4.82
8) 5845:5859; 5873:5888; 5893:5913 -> -0.02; 4.57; 4.17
